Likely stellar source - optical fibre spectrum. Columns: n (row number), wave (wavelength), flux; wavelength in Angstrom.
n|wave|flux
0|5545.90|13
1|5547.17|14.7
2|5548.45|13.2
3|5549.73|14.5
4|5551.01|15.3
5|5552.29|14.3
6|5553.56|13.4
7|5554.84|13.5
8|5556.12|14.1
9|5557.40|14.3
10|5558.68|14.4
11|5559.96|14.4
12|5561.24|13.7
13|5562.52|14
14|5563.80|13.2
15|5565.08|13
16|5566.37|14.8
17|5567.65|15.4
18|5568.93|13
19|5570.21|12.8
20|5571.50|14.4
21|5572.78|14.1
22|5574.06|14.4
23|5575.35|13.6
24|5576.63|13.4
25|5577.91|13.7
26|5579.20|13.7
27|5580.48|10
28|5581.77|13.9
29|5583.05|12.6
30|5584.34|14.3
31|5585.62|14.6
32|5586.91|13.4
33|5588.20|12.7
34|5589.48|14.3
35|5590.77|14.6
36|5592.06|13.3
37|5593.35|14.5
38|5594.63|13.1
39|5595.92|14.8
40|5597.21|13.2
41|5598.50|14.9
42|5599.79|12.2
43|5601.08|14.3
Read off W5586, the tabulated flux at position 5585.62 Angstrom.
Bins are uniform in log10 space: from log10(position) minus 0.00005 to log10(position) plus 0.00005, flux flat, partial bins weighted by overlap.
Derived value 14.6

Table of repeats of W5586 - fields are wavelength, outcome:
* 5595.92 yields 14.8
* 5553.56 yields 13.4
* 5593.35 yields 14.5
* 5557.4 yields 14.3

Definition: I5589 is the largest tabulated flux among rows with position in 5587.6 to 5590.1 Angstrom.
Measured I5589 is 14.3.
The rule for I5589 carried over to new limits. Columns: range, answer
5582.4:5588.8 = 14.6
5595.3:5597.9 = 14.8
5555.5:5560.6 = 14.4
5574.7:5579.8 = 13.7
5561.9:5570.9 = 15.4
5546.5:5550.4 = 14.7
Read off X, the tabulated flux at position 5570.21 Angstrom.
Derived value 12.8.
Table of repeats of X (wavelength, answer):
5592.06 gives 13.3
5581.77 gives 13.9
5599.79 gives 12.2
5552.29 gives 14.3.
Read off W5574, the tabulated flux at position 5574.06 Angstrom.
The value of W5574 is 14.4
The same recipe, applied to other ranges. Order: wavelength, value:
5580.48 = 10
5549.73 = 14.5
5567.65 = 15.4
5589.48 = 14.3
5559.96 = 14.4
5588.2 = 12.7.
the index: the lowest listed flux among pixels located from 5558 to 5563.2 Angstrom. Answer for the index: 13.7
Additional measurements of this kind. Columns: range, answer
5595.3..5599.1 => 13.2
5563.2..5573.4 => 12.8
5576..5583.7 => 10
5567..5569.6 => 13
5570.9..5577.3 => 13.4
